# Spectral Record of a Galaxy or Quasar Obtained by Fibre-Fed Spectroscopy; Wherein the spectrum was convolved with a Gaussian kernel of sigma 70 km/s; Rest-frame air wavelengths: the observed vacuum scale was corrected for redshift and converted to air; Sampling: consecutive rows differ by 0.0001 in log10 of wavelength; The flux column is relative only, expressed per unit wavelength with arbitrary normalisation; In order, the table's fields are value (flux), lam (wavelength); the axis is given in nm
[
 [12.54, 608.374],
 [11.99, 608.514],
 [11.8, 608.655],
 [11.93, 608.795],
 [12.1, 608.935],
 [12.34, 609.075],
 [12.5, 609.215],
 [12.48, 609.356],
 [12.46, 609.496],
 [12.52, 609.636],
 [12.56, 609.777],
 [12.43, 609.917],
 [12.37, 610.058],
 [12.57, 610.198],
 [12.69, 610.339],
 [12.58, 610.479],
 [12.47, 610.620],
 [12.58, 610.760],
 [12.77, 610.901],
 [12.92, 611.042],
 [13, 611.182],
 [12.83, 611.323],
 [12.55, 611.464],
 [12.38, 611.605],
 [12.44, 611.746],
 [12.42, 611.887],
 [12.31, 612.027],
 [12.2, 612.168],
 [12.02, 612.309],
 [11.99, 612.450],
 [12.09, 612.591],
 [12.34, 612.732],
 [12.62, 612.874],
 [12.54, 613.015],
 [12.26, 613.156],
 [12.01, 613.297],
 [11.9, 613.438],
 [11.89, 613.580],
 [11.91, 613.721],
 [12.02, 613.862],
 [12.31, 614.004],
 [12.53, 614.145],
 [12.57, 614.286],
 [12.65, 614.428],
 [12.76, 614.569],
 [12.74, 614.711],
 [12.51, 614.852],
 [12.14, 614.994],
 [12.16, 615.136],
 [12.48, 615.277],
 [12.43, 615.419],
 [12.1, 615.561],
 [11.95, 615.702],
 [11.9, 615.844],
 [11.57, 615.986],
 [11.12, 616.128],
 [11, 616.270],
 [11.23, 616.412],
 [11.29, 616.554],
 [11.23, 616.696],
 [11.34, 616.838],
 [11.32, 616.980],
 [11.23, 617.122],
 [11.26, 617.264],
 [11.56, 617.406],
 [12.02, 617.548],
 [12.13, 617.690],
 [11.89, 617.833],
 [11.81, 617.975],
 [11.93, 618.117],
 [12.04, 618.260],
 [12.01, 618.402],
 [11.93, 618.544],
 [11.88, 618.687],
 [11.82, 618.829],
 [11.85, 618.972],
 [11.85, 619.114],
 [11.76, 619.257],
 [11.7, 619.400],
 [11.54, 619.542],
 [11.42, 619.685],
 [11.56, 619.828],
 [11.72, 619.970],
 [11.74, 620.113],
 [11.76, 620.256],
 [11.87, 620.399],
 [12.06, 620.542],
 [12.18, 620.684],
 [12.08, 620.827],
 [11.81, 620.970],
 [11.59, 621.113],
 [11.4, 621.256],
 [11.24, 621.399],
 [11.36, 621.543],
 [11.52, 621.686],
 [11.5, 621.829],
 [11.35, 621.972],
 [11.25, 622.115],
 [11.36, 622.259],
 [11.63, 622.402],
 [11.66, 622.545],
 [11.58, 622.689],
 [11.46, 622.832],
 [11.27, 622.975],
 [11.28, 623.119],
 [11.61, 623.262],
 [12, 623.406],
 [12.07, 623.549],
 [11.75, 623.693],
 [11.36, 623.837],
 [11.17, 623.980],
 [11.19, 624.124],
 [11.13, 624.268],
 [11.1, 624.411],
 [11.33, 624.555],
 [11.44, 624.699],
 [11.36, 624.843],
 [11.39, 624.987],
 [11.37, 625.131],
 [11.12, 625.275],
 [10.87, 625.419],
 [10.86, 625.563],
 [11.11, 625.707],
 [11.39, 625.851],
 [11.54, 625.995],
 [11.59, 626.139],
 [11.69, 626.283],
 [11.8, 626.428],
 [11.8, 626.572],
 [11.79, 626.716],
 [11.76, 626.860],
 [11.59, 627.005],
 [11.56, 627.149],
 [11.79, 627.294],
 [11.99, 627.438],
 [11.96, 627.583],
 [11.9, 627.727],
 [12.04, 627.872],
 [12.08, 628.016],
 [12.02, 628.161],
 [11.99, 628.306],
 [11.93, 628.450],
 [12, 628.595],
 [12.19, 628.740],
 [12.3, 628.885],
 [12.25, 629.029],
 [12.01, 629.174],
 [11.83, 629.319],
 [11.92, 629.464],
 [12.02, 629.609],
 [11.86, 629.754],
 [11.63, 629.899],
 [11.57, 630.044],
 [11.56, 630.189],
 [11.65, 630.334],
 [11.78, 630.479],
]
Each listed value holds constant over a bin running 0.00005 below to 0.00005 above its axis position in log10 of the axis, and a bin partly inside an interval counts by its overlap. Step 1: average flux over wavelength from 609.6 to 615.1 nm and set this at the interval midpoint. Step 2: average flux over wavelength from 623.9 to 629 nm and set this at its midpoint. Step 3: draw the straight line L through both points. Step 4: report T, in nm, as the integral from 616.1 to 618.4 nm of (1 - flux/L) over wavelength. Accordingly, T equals 0.11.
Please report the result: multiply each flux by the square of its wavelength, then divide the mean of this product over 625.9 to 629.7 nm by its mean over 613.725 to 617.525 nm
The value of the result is 1.0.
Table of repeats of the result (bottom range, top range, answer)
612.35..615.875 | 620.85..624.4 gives 0.96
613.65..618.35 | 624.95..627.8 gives 1.00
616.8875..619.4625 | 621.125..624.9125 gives 0.99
